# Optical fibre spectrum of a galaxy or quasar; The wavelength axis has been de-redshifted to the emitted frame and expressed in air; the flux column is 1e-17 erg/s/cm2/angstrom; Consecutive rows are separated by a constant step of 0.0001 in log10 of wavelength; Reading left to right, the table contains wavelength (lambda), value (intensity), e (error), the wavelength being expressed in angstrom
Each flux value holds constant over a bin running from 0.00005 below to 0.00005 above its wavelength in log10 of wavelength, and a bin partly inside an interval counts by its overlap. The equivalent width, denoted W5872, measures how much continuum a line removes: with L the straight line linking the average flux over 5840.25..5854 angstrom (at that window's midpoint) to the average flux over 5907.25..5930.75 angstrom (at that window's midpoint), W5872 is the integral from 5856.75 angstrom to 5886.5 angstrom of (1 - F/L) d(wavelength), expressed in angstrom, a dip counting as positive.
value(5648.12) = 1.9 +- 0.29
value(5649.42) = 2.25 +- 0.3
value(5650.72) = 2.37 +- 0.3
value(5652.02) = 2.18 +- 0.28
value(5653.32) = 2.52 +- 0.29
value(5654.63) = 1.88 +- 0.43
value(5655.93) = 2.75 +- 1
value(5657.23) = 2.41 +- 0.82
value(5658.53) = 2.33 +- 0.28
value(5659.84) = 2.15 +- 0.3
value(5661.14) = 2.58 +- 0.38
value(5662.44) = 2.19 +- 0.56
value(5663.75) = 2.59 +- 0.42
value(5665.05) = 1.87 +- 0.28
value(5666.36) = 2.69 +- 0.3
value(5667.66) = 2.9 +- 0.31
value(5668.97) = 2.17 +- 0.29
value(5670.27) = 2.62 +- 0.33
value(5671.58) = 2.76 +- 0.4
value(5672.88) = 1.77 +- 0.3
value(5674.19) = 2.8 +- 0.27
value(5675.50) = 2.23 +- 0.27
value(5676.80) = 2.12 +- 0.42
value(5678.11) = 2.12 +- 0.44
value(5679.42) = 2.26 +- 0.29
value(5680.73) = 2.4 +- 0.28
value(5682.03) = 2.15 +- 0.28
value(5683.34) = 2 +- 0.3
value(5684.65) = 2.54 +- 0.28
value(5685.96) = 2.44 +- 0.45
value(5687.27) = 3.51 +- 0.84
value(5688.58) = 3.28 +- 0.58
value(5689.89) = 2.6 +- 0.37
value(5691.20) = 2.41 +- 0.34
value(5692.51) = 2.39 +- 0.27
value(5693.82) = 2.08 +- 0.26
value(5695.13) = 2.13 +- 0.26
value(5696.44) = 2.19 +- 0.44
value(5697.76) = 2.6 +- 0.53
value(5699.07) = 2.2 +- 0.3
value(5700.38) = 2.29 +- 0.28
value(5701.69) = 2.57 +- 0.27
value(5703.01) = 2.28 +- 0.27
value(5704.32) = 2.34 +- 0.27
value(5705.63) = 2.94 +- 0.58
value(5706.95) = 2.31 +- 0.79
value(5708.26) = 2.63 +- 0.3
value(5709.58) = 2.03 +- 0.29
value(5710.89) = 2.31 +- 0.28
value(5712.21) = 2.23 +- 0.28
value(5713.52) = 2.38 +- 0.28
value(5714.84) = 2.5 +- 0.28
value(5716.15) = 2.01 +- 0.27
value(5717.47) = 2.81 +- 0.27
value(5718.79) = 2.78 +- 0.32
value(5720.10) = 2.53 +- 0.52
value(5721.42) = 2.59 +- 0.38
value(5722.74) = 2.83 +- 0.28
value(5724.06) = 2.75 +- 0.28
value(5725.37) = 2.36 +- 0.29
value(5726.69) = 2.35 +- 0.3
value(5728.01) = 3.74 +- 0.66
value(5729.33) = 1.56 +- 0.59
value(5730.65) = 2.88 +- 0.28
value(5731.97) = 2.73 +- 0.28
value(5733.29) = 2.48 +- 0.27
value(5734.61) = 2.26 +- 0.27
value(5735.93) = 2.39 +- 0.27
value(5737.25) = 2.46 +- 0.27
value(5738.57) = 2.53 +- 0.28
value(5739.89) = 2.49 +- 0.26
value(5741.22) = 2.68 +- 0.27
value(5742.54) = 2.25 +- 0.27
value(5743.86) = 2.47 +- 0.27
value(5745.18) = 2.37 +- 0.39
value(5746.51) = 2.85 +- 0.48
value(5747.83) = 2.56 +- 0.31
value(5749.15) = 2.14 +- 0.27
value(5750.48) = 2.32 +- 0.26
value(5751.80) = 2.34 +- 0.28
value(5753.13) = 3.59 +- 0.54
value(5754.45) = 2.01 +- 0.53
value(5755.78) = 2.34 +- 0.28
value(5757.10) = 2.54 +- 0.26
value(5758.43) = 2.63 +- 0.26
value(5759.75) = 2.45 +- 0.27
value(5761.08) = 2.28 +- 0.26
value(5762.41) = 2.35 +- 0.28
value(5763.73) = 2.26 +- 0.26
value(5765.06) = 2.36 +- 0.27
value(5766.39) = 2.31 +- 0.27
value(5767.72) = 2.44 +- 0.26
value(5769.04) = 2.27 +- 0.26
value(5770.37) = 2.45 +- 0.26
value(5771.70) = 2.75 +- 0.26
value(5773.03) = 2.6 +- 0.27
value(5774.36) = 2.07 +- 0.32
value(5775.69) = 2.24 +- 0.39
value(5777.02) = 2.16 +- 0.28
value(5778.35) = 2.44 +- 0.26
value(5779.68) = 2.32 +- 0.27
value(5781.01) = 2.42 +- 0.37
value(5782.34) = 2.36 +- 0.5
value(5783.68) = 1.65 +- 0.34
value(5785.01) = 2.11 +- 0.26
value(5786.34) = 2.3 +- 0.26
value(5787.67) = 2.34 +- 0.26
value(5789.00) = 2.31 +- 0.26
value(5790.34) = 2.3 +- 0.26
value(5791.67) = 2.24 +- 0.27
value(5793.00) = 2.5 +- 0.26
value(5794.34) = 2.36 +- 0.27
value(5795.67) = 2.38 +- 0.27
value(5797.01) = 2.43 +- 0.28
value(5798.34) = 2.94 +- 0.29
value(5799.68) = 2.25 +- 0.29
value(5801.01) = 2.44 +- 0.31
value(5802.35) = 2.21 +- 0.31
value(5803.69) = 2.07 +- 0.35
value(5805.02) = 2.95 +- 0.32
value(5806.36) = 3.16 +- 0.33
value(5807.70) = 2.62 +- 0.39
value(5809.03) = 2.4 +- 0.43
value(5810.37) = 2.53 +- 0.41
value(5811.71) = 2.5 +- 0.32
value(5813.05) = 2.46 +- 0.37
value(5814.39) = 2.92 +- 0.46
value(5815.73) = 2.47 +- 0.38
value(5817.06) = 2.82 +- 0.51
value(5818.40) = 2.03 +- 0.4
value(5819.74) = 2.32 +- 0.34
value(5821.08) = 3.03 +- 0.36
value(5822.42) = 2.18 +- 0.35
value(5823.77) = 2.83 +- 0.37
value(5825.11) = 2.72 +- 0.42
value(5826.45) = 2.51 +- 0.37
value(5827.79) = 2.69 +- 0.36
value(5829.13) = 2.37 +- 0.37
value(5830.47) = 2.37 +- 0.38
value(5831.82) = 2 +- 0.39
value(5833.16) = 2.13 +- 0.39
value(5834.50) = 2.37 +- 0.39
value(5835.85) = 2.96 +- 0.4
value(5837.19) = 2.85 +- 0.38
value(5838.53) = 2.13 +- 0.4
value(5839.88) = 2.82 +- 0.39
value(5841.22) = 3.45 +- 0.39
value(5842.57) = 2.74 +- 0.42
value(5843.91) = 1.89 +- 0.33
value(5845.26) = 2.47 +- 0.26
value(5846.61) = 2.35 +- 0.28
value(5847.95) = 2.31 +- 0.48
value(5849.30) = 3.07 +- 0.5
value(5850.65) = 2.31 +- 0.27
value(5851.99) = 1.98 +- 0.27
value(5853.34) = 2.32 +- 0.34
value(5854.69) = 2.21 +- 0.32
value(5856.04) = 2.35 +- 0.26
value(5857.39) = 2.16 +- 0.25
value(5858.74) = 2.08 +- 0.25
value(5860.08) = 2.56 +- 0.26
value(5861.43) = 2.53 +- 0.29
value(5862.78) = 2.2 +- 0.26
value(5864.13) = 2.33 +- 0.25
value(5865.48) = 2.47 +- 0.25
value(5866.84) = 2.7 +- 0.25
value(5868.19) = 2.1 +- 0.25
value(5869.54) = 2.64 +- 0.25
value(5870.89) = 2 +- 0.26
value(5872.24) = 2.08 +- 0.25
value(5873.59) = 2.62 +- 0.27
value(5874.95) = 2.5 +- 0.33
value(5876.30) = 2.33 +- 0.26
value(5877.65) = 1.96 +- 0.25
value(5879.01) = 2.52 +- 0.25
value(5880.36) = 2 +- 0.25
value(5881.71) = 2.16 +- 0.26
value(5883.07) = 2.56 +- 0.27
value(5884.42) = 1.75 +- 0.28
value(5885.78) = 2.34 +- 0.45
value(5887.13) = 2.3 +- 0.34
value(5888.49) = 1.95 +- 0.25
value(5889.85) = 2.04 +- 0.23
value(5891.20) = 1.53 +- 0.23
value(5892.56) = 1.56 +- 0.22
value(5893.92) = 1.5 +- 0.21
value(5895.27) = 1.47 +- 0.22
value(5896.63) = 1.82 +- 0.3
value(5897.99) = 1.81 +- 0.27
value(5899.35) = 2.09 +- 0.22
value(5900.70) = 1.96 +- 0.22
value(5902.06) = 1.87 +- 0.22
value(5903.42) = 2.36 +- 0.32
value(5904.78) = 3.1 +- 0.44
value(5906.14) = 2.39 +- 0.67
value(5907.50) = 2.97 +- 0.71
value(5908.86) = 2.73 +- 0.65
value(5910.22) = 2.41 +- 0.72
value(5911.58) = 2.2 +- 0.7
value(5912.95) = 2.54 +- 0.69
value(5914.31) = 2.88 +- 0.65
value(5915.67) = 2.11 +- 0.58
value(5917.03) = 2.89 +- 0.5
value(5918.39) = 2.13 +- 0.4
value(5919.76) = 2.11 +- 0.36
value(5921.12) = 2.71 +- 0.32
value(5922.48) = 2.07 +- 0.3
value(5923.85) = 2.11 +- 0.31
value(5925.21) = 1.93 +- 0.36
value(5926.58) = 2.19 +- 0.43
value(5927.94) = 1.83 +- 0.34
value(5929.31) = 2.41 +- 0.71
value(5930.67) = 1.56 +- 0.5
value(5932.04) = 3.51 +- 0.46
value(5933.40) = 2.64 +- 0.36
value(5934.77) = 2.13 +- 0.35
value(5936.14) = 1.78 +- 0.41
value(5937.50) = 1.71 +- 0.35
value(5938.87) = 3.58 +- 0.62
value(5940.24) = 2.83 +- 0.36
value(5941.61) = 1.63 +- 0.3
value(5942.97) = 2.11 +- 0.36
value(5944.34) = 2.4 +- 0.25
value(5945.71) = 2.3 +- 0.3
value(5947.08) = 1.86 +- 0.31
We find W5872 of 1.7 angstrom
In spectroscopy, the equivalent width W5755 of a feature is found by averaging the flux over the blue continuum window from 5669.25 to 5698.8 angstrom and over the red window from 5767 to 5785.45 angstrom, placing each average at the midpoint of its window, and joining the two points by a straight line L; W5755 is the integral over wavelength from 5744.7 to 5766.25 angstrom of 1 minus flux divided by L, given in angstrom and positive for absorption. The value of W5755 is -1.2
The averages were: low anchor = 2.42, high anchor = 2.31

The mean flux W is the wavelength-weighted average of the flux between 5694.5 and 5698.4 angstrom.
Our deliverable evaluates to 2.3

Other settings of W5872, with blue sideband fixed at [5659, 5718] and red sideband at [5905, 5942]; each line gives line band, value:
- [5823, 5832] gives -0.48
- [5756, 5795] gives 0.98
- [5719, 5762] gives -2.20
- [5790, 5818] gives -1.45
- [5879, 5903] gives 4.44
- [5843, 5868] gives 0.44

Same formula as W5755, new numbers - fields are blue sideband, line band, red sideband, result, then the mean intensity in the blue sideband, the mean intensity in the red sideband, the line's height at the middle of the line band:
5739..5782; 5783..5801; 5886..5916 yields 0.37 angstrom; 2.43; 2.17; 2.37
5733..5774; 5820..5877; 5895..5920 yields -1.66 angstrom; 2.46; 2.32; 2.37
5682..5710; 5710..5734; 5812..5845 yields -0.62 angstrom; 2.46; 2.54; 2.48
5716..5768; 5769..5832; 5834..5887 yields 0.23 angstrom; 2.51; 2.39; 2.45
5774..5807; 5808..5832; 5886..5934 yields -2.01 angstrom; 2.36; 2.22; 2.33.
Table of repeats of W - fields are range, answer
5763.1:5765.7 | 2.31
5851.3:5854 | 2.15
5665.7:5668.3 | 2.79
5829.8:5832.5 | 2.18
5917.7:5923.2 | 2.25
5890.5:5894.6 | 1.54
